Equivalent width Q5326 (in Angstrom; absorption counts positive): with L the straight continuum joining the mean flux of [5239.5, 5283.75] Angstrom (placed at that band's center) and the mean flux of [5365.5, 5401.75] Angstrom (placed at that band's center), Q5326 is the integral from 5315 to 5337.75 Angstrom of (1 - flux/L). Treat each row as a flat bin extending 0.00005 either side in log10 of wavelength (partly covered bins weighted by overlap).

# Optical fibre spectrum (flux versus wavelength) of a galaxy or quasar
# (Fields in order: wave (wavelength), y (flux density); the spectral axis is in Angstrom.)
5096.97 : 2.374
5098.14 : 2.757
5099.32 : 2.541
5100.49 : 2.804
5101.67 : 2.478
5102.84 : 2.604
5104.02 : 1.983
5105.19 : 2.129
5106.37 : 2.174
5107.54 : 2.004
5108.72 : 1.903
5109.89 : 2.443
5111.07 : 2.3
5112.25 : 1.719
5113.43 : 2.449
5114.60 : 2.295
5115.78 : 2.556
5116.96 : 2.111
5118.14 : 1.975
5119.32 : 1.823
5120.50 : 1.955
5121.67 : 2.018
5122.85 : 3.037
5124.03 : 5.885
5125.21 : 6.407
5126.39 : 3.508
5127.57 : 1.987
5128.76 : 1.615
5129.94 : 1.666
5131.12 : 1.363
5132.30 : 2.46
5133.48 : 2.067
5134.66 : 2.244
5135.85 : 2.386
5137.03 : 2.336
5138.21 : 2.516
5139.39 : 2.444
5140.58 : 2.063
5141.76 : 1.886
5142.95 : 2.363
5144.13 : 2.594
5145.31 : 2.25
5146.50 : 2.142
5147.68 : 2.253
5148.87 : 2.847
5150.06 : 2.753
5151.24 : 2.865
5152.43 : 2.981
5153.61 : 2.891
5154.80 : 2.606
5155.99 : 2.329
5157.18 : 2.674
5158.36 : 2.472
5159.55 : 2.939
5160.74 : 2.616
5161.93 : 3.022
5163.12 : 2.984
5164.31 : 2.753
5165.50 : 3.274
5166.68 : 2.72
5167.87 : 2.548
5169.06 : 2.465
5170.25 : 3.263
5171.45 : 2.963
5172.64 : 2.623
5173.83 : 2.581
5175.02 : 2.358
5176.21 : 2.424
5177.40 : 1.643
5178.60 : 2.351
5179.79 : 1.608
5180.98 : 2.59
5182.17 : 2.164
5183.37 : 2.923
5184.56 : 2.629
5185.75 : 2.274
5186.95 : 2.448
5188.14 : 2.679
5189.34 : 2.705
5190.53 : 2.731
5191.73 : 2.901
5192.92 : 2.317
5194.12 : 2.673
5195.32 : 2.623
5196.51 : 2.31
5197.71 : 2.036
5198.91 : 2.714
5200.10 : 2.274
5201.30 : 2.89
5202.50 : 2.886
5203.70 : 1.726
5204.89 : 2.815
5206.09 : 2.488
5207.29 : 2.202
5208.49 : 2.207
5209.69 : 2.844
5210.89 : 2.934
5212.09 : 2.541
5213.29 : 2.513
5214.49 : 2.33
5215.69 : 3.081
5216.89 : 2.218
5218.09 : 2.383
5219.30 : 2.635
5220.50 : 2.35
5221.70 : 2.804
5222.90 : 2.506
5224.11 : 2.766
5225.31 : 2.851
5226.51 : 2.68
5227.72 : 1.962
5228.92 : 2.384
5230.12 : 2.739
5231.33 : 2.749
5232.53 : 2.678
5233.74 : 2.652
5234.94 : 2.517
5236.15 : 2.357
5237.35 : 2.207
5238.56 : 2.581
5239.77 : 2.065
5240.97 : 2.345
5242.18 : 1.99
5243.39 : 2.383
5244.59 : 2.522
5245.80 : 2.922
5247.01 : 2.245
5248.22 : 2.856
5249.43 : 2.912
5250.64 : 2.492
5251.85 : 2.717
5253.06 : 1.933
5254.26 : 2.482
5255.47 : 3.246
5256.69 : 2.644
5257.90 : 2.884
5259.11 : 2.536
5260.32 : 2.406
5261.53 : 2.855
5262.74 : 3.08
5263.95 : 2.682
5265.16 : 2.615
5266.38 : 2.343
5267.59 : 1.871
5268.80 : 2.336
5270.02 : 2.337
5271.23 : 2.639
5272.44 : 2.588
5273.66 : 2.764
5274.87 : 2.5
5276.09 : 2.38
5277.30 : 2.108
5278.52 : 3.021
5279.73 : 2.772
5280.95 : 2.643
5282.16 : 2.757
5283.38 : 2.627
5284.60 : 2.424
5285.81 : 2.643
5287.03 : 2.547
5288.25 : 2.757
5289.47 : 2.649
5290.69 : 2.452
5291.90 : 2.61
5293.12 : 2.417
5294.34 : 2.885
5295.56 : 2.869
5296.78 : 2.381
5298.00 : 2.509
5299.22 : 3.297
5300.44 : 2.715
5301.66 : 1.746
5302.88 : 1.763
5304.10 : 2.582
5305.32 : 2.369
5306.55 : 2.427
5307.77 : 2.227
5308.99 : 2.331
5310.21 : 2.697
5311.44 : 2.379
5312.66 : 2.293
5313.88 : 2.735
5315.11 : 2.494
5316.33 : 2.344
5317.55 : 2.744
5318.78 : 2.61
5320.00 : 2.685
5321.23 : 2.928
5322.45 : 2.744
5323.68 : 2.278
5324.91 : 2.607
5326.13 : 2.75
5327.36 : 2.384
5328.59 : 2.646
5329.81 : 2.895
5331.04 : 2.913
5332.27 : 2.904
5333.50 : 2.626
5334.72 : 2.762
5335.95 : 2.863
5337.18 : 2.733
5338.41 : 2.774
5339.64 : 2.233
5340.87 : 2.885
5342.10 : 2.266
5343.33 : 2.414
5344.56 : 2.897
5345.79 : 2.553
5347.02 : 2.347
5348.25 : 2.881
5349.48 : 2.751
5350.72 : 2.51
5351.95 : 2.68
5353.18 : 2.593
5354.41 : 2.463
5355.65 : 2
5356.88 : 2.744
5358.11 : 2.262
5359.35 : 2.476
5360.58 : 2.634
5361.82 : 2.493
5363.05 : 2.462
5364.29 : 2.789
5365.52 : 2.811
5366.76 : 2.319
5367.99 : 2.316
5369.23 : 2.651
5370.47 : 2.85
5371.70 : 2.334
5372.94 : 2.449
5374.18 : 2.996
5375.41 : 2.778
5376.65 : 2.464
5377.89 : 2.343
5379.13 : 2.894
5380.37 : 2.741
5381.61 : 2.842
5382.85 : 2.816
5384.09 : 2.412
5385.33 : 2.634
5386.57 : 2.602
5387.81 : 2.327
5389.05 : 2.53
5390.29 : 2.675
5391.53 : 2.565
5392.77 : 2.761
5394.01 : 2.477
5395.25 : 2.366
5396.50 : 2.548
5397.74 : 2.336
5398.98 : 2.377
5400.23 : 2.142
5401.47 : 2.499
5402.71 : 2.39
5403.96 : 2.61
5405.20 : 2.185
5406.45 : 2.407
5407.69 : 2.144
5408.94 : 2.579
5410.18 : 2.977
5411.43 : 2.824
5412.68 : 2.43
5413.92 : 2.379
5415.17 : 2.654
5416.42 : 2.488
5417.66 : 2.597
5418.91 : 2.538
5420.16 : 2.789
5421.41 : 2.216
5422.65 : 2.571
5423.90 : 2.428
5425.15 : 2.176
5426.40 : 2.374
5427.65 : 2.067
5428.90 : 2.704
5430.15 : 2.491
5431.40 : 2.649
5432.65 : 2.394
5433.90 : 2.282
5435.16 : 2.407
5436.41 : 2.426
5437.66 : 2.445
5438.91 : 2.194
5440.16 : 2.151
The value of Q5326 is -1.1 Angstrom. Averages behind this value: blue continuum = 2.56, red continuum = 2.56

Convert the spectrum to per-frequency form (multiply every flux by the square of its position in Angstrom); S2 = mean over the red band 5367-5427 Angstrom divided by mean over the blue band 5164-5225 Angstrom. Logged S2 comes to 1.07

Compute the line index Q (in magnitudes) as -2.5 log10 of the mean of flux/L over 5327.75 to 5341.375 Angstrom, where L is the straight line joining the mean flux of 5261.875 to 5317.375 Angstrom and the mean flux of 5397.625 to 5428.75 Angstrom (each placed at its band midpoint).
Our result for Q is -0.10 mag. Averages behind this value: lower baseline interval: 2.53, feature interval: 2.74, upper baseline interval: 2.45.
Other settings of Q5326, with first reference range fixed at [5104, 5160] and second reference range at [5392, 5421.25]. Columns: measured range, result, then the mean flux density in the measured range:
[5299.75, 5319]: 0.7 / 2.4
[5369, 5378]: -0.5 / 2.62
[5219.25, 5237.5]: -0.6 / 2.56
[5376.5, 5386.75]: -0.6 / 2.65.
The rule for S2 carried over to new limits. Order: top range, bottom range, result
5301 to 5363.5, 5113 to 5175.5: 1.05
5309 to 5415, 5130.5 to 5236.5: 1.09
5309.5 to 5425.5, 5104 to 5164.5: 1.12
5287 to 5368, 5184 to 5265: 1.05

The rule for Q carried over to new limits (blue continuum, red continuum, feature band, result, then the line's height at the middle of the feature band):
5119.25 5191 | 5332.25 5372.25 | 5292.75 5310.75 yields 0.04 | 2.58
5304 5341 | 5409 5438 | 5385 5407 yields 0.03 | 2.52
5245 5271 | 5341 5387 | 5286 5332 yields 0.01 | 2.59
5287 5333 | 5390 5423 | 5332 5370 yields -0.02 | 2.54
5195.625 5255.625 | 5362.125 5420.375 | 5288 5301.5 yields -0.05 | 2.53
